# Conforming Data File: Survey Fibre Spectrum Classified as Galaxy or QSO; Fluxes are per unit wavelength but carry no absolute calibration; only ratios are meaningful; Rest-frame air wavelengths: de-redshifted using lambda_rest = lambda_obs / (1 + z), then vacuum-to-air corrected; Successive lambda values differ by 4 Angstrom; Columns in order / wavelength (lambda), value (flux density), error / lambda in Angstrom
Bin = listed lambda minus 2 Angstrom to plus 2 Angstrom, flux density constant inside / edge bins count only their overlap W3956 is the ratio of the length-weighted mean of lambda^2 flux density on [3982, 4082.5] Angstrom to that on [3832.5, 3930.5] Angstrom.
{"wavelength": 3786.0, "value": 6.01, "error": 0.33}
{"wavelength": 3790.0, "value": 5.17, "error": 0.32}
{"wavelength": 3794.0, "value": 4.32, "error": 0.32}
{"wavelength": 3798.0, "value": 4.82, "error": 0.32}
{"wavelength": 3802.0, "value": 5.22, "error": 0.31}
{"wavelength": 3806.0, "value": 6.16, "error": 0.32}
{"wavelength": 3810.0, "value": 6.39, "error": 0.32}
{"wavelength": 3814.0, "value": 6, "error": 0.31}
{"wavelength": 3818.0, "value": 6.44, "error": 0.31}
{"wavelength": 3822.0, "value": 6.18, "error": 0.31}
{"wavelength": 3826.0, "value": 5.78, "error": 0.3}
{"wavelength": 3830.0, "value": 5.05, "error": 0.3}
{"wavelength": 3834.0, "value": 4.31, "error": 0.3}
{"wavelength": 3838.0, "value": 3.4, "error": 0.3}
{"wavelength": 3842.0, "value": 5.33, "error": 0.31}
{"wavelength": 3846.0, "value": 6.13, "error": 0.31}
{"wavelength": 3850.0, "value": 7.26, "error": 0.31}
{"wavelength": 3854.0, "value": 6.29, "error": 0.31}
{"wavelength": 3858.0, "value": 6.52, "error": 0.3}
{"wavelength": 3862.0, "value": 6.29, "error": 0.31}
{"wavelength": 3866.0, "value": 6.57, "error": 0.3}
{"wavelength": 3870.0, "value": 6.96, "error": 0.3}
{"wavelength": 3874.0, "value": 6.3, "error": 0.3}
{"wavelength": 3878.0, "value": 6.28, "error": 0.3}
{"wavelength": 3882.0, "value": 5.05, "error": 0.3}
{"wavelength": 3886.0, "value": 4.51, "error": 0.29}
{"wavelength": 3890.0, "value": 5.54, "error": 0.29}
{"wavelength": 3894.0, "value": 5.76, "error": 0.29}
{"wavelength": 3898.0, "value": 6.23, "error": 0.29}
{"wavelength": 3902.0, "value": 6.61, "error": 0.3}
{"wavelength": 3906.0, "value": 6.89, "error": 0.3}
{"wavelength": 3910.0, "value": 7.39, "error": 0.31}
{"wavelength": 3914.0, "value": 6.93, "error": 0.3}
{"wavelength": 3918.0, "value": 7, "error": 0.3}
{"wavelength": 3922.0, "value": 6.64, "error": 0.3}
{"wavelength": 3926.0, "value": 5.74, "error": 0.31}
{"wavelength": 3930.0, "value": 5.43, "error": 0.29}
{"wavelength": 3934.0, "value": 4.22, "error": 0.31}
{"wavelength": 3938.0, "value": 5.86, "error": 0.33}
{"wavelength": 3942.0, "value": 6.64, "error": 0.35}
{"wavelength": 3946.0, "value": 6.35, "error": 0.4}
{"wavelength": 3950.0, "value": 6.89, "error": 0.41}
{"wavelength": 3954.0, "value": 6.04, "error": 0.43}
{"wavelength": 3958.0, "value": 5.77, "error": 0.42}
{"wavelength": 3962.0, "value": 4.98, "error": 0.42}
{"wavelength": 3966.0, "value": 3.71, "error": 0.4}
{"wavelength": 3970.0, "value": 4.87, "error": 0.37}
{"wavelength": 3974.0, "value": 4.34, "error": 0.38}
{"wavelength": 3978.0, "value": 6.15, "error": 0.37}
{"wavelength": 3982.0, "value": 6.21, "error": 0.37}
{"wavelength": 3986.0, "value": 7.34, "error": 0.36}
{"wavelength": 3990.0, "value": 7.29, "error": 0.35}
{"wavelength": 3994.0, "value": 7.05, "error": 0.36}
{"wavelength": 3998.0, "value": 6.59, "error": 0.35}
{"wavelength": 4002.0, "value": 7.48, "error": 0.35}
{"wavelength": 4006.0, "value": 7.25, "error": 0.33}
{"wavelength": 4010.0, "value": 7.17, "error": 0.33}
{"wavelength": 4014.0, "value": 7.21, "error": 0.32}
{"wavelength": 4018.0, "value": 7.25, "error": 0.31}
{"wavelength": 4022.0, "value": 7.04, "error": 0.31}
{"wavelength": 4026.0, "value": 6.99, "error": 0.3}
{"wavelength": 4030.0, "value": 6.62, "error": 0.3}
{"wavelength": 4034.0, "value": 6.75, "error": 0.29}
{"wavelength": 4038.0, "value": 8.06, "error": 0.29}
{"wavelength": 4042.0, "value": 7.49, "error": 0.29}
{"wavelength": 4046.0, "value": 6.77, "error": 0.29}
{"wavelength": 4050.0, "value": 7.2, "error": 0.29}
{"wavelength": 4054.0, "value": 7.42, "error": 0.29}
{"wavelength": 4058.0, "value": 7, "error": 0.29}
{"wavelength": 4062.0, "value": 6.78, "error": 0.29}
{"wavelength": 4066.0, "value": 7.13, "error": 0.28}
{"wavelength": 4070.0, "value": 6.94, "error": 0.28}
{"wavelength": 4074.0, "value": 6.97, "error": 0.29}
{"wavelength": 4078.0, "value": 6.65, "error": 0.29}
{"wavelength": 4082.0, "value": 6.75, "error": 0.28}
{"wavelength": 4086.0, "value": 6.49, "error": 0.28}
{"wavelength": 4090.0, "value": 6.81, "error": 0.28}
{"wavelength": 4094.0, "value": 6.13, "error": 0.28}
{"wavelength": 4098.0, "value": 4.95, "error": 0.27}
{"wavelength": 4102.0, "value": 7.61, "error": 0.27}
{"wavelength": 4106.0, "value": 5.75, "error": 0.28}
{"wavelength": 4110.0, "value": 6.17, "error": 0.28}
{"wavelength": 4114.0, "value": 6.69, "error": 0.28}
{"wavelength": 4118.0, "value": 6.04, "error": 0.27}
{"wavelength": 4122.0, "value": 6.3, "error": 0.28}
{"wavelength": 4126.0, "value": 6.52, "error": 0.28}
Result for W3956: 1.26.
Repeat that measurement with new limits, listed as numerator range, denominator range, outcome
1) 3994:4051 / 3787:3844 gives 1.48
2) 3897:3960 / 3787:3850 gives 1.22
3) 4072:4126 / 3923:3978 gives 1.26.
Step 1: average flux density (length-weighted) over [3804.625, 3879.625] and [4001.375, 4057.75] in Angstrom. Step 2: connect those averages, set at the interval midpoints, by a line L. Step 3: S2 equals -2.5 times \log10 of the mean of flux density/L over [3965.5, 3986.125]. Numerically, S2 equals 0.26 mag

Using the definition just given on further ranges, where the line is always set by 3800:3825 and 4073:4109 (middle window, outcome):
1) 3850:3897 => 0.01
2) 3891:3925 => -0.07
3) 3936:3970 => 0.09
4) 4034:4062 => -0.14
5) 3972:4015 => -0.07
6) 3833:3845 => 0.33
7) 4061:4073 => -0.09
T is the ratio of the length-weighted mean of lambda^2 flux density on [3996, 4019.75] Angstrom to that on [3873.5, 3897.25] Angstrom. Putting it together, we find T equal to 1.4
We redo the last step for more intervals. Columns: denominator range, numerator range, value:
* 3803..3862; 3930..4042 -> 1.19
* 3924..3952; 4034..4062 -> 1.30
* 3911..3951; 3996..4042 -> 1.21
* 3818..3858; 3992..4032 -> 1.37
